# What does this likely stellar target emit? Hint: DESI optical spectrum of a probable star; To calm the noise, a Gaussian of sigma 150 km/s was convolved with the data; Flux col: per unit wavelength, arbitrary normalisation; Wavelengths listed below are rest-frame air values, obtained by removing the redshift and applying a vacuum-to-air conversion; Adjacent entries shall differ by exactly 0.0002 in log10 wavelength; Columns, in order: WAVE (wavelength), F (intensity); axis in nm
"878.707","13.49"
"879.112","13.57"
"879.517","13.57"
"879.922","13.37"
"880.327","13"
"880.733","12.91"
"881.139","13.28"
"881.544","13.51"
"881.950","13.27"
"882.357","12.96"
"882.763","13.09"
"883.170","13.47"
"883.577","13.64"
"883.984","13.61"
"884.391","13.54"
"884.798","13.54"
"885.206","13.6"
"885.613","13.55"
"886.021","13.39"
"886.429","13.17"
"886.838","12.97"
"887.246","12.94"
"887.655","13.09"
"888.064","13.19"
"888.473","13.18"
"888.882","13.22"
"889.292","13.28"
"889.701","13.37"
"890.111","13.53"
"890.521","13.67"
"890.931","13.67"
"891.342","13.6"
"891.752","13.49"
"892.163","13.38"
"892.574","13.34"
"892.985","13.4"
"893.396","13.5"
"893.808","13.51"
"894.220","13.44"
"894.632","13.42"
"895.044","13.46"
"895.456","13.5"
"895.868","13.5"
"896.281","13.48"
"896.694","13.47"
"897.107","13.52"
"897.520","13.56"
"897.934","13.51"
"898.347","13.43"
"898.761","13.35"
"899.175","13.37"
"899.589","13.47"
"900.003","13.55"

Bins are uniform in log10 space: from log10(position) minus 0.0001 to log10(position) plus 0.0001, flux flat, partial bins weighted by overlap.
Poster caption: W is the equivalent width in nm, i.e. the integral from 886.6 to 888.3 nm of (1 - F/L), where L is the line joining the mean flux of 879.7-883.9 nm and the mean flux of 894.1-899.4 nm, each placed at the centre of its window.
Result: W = 0.036 nm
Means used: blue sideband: 13.3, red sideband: 13.5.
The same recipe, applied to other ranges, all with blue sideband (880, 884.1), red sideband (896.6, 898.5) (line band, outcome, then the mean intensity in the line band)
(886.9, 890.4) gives 0.04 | 13.2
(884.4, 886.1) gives -0.03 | 13.5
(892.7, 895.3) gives 0.00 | 13.5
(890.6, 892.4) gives -0.02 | 13.5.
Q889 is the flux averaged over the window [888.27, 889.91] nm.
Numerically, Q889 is 13.3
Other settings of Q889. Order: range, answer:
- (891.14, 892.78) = 13.5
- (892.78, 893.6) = 13.5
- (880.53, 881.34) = 13.1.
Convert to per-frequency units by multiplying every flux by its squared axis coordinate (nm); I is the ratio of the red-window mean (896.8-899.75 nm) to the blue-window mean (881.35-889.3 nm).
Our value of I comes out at 1.0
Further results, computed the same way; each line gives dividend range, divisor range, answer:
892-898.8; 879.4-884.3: 1.04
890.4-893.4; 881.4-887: 1.03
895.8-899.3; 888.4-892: 1.02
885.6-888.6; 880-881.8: 1.01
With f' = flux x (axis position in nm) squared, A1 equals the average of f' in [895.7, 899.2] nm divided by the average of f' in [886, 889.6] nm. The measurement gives 1.0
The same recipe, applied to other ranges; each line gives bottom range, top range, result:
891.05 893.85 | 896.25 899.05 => 1.01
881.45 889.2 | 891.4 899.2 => 1.03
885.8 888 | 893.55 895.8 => 1.04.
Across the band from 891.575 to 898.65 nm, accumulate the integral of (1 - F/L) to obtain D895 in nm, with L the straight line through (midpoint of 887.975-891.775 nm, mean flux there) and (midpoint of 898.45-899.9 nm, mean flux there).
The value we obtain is -0.02 nm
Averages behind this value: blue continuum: 13.4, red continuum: 13.4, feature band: 13.5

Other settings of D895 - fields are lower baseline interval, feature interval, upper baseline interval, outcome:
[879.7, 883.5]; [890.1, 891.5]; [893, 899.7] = -0.027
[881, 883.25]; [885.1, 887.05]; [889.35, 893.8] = 0.004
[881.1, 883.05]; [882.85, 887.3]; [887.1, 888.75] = -0.081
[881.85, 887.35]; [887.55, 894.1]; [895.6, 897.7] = 0.011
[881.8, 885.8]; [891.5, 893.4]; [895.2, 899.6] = 0.005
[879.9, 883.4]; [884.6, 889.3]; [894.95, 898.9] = 0.014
